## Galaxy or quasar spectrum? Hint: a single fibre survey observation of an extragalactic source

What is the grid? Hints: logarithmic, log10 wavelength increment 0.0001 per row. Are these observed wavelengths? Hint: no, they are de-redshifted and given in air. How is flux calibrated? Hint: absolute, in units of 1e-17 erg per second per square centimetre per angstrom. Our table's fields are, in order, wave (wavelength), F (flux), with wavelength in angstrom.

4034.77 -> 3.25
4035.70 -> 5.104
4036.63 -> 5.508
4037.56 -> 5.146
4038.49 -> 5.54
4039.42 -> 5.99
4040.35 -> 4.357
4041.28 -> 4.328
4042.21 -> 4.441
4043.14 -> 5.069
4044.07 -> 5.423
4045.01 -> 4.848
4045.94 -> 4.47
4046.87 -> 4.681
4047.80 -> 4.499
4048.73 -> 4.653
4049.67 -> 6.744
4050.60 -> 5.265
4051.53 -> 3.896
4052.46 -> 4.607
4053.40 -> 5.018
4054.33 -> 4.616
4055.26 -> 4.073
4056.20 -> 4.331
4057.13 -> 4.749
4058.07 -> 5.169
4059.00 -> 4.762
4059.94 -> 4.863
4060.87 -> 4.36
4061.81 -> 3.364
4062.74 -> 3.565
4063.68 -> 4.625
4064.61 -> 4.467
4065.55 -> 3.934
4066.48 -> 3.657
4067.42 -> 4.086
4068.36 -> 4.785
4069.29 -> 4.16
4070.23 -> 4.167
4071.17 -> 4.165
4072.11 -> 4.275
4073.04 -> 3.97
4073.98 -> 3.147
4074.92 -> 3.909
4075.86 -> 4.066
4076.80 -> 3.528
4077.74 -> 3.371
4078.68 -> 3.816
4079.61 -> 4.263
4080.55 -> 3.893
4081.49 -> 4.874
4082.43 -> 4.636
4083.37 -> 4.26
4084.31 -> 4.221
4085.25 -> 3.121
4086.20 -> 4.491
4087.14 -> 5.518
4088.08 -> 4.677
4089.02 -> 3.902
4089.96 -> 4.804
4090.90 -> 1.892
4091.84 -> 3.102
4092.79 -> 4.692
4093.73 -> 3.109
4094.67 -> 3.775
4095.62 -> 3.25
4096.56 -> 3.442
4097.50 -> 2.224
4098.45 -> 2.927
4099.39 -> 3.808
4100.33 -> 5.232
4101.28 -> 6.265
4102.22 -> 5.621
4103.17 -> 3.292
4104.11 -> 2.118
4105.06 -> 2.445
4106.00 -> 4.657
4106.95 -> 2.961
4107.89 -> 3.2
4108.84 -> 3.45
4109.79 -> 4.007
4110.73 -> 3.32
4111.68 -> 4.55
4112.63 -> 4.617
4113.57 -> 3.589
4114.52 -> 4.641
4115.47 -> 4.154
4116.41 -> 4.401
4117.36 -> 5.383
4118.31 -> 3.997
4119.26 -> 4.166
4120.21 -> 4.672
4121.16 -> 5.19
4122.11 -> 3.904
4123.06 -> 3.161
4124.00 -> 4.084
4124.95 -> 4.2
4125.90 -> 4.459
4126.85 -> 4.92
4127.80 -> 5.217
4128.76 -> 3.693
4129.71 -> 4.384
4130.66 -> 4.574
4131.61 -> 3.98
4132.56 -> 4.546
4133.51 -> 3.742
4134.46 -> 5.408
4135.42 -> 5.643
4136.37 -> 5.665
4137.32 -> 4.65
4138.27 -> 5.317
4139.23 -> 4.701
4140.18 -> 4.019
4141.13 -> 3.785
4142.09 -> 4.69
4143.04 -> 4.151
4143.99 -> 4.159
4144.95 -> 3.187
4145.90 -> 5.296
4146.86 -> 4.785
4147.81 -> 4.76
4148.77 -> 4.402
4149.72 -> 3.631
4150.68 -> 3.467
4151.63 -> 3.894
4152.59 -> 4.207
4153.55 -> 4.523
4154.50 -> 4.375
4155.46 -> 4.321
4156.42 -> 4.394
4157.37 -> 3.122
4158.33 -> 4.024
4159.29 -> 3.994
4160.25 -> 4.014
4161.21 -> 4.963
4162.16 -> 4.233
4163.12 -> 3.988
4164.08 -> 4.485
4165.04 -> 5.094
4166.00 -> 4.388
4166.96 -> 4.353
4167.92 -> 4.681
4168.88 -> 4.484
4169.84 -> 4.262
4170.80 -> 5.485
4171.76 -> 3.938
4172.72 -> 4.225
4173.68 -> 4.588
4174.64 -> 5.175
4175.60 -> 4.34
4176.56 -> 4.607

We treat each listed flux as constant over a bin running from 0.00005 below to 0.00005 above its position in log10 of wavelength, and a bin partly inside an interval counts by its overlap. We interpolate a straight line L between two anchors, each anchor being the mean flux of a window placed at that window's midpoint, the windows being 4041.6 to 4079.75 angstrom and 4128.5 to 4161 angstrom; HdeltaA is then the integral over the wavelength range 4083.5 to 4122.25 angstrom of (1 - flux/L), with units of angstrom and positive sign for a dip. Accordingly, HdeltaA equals 3.5 angstrom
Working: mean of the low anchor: 4.39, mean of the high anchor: 4.35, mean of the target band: 3.97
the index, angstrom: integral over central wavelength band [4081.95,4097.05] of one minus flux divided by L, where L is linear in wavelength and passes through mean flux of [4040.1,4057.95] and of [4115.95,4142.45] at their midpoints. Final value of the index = 2.3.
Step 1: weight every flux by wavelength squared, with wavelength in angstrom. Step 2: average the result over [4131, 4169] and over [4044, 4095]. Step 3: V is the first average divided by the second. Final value 1.1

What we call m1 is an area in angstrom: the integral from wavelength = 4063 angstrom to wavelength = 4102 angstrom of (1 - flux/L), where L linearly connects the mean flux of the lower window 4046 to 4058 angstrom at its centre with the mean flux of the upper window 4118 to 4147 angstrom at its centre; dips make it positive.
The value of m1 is 5.3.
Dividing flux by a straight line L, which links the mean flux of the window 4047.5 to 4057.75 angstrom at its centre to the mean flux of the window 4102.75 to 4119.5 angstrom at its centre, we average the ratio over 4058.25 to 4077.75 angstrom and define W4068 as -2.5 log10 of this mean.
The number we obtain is 0.11 mag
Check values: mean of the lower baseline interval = 4.78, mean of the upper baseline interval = 3.83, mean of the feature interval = 4.09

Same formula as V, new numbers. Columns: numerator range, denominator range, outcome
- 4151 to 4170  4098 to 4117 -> 1.11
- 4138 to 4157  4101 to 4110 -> 1.17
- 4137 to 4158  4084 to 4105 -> 1.13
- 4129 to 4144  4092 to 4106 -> 1.25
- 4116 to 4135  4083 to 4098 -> 1.19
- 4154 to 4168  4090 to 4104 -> 1.18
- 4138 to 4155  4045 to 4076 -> 1.01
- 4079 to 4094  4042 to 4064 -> 0.89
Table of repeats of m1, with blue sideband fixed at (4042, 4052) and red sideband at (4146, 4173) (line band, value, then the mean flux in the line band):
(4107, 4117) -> 1.3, 3.97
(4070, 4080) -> 1.9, 3.87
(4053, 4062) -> 0.6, 4.56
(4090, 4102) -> 2.4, 3.73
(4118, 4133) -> 0.6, 4.32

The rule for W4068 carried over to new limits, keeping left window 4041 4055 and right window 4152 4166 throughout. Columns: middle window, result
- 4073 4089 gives 0.140 mag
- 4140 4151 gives 0.032 mag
